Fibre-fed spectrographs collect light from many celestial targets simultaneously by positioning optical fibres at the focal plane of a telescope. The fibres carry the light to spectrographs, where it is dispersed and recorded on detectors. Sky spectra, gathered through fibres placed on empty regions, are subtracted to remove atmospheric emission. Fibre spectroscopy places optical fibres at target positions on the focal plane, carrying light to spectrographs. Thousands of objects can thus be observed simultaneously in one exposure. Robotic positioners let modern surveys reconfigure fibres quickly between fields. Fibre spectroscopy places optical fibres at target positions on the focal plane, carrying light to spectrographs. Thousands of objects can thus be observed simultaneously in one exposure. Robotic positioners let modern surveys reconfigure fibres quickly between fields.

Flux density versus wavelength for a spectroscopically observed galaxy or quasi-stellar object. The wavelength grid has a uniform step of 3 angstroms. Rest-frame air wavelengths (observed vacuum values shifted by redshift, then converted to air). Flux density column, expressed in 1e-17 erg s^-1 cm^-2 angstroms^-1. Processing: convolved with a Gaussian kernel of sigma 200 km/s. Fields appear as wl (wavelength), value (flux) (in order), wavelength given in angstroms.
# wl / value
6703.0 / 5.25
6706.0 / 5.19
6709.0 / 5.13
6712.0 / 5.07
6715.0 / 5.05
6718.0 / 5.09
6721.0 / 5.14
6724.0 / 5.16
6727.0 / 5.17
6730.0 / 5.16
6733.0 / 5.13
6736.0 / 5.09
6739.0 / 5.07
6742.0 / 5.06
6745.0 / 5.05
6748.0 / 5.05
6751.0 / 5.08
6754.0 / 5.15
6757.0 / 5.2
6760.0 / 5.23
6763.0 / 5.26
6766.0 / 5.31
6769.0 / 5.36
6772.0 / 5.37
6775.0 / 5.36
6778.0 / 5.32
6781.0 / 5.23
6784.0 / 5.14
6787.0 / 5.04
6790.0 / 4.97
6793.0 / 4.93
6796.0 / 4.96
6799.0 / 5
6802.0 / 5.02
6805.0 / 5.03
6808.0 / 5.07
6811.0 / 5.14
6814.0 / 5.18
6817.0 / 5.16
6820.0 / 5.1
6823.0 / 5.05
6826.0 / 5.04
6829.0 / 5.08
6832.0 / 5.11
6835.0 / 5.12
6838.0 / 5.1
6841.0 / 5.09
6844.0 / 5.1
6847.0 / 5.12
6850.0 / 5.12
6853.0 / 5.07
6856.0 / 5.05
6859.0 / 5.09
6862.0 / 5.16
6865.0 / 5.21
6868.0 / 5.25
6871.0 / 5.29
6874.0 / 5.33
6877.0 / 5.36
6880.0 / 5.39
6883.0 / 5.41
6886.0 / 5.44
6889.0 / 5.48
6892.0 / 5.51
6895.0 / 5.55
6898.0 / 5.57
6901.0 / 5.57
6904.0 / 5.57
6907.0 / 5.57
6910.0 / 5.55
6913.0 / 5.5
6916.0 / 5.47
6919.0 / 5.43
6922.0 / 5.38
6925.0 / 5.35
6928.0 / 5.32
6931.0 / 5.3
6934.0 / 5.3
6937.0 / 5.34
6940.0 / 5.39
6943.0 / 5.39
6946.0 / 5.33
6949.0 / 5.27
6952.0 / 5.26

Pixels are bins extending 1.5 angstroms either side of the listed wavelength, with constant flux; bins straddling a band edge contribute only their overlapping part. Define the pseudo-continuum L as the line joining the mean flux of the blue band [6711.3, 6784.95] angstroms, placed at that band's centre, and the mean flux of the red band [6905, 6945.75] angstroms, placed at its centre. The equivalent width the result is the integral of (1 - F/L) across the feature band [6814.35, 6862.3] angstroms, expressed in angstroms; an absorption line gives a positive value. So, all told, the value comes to 1.8 angstroms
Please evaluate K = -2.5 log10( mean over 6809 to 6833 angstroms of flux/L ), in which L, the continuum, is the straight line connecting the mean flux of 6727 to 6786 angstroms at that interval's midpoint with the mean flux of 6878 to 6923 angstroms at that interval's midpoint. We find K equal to 0.05 mag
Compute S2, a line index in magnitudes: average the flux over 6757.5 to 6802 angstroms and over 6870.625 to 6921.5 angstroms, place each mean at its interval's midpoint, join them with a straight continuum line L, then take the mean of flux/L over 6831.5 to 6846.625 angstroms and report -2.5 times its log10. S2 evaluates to 0.05 mag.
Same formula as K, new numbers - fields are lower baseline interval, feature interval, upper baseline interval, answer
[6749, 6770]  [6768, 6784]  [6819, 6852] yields -0.02 mag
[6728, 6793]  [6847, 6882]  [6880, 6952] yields 0.03 mag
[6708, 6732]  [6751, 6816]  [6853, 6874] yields 0.00 mag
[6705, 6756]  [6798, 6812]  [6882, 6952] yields 0.04 mag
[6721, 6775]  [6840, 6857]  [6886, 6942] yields 0.05 mag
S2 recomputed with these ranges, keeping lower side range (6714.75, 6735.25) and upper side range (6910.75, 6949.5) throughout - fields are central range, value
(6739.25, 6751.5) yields 0.021 mag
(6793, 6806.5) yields 0.048 mag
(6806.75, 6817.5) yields 0.020 mag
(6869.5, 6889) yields -0.013 mag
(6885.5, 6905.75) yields -0.040 mag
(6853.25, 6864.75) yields 0.038 mag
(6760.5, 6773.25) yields -0.028 mag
